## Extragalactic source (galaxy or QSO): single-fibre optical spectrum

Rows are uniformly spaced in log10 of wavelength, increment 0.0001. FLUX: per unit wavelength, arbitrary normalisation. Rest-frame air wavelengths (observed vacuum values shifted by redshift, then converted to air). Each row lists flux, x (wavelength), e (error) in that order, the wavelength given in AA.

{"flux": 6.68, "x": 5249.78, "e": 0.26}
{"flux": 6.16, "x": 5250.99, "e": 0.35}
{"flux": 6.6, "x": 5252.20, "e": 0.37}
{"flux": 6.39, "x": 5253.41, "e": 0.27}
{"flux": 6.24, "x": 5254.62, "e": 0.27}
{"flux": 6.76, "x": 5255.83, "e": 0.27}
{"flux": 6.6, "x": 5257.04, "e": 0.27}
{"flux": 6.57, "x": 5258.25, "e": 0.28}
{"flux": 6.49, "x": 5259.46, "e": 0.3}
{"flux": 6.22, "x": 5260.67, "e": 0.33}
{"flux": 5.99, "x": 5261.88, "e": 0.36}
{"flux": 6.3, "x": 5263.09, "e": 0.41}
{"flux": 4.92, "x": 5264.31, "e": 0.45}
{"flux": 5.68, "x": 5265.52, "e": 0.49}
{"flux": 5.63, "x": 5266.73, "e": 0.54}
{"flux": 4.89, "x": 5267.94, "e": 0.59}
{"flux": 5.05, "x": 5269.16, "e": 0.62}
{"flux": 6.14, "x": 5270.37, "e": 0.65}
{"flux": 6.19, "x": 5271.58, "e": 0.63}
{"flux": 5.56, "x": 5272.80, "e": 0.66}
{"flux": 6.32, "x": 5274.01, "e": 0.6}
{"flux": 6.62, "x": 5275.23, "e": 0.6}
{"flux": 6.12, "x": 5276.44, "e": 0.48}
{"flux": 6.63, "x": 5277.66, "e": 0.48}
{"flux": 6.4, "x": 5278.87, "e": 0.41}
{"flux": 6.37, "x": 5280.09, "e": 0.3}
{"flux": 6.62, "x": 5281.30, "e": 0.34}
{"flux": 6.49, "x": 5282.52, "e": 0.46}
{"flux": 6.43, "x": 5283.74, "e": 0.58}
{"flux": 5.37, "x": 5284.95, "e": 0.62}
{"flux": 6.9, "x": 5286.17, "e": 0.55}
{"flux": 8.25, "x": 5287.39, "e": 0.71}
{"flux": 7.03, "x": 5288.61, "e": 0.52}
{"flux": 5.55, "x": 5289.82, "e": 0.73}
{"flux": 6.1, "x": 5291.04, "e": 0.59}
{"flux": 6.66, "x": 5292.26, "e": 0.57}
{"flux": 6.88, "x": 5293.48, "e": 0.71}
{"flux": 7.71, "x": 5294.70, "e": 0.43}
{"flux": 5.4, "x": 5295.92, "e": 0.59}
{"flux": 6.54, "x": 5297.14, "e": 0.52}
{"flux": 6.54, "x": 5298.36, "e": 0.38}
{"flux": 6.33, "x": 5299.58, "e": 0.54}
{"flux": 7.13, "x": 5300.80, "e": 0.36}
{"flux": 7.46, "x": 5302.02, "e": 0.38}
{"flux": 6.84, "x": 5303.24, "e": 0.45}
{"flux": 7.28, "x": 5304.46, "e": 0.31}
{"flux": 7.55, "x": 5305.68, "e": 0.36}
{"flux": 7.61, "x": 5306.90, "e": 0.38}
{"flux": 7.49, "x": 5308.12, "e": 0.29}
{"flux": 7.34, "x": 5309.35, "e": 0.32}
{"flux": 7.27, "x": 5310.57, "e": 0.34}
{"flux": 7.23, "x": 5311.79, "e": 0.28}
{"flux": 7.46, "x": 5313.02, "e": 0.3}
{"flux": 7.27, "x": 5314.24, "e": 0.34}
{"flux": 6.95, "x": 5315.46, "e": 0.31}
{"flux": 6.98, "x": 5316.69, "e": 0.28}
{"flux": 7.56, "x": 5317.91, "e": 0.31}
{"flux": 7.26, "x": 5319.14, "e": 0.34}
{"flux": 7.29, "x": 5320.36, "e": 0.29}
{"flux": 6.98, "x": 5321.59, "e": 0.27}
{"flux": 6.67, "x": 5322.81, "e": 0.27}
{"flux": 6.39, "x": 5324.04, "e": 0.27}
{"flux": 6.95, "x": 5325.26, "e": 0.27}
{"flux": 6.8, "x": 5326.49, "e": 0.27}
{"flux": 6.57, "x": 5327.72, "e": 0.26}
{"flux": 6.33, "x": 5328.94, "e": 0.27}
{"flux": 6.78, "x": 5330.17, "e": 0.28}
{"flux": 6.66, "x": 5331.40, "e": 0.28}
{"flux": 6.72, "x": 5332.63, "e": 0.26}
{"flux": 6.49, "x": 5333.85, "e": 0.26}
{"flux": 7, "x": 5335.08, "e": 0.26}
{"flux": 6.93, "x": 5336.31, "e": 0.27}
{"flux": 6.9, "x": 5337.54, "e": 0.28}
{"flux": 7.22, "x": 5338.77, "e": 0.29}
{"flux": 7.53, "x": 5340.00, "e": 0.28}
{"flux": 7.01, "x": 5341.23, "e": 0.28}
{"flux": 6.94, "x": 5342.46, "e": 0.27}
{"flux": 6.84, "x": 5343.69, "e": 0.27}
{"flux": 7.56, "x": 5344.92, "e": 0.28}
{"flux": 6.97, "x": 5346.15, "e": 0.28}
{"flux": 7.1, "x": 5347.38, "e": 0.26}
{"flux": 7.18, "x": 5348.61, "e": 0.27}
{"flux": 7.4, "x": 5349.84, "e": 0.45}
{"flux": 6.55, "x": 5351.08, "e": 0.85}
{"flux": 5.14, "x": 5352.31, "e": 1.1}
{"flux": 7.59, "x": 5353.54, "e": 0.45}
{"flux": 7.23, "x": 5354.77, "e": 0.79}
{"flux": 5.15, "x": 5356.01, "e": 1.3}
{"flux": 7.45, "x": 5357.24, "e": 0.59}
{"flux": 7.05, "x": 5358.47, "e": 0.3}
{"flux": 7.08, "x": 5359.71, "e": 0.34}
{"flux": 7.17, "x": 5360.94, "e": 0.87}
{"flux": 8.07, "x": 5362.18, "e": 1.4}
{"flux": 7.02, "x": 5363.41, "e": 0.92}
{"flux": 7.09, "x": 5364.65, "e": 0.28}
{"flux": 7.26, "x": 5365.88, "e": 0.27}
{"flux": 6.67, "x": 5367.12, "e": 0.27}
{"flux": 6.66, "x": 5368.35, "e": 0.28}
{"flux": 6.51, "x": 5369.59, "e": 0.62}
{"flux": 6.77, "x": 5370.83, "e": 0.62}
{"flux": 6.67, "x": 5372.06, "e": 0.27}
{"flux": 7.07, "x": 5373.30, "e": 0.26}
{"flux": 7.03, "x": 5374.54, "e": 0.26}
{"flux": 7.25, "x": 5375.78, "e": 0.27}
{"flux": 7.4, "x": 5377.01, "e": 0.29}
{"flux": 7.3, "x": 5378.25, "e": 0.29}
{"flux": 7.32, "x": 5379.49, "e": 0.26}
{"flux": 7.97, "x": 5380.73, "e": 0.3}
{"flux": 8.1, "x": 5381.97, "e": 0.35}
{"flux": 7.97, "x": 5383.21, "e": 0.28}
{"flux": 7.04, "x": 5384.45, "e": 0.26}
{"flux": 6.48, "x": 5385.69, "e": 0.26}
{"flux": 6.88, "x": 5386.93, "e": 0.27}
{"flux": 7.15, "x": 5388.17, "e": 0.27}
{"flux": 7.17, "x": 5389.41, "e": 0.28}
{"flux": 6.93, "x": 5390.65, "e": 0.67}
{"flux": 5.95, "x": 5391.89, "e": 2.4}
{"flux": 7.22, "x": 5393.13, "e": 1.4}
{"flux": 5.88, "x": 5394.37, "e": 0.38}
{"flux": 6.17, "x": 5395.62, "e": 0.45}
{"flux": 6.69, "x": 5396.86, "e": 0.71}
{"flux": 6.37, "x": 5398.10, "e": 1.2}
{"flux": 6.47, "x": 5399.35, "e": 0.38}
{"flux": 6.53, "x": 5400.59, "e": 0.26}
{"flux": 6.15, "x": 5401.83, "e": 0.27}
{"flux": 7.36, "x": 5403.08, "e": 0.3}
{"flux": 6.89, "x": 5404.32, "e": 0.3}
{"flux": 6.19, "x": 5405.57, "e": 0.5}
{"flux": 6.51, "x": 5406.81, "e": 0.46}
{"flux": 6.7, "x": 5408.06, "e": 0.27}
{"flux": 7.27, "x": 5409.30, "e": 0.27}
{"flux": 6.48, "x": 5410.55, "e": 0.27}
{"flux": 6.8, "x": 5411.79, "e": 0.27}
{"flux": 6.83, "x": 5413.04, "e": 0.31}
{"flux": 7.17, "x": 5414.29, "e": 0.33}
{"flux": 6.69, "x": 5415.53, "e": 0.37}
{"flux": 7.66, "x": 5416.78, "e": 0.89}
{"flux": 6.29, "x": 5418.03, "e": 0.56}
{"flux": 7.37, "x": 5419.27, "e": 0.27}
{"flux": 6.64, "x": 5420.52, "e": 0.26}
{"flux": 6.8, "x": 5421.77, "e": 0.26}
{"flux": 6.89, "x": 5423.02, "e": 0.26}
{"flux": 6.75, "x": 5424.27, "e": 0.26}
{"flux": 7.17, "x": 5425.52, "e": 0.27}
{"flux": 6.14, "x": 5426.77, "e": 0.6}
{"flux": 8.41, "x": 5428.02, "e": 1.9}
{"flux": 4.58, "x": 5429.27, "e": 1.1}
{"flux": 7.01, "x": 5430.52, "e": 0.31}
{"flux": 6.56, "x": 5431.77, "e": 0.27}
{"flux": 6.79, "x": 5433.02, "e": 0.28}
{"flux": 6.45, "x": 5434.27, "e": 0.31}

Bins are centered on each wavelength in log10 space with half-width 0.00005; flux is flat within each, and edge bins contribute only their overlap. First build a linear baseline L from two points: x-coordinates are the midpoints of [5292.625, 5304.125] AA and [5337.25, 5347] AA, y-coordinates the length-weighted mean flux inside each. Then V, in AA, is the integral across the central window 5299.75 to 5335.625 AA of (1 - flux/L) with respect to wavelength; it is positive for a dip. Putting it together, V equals -0.6 AA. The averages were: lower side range 6.77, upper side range 7.13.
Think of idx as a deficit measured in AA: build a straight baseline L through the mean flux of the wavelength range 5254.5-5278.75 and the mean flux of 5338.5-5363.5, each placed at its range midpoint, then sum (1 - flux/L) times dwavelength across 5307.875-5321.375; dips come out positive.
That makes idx -1.4 AA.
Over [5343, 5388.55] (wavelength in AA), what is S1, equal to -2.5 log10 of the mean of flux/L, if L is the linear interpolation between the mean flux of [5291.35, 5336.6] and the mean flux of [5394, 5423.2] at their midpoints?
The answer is -0.04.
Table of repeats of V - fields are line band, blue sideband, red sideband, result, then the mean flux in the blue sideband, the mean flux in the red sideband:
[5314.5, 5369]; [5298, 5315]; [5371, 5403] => 1.2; 7.21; 6.93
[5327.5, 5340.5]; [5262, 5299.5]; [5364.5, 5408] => -0.5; 6.24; 6.88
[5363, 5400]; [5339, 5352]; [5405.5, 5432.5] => -0.1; 7.06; 6.78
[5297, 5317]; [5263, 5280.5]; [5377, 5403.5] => -3.0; 5.9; 6.92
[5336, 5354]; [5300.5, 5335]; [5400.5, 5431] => 0.0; 7.05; 6.77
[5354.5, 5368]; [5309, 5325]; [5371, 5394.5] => 0.2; 7.12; 7.12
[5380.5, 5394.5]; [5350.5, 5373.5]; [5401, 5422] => -0.5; 6.85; 6.81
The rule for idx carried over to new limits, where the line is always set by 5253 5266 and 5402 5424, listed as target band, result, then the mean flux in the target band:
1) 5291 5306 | -1.07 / 6.81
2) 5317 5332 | -0.90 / 6.86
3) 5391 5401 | 0.51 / 6.42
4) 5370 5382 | -0.99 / 7.23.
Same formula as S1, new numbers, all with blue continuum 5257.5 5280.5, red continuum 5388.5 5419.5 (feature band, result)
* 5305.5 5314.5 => -0.19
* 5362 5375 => -0.07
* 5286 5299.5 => -0.09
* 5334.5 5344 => -0.11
